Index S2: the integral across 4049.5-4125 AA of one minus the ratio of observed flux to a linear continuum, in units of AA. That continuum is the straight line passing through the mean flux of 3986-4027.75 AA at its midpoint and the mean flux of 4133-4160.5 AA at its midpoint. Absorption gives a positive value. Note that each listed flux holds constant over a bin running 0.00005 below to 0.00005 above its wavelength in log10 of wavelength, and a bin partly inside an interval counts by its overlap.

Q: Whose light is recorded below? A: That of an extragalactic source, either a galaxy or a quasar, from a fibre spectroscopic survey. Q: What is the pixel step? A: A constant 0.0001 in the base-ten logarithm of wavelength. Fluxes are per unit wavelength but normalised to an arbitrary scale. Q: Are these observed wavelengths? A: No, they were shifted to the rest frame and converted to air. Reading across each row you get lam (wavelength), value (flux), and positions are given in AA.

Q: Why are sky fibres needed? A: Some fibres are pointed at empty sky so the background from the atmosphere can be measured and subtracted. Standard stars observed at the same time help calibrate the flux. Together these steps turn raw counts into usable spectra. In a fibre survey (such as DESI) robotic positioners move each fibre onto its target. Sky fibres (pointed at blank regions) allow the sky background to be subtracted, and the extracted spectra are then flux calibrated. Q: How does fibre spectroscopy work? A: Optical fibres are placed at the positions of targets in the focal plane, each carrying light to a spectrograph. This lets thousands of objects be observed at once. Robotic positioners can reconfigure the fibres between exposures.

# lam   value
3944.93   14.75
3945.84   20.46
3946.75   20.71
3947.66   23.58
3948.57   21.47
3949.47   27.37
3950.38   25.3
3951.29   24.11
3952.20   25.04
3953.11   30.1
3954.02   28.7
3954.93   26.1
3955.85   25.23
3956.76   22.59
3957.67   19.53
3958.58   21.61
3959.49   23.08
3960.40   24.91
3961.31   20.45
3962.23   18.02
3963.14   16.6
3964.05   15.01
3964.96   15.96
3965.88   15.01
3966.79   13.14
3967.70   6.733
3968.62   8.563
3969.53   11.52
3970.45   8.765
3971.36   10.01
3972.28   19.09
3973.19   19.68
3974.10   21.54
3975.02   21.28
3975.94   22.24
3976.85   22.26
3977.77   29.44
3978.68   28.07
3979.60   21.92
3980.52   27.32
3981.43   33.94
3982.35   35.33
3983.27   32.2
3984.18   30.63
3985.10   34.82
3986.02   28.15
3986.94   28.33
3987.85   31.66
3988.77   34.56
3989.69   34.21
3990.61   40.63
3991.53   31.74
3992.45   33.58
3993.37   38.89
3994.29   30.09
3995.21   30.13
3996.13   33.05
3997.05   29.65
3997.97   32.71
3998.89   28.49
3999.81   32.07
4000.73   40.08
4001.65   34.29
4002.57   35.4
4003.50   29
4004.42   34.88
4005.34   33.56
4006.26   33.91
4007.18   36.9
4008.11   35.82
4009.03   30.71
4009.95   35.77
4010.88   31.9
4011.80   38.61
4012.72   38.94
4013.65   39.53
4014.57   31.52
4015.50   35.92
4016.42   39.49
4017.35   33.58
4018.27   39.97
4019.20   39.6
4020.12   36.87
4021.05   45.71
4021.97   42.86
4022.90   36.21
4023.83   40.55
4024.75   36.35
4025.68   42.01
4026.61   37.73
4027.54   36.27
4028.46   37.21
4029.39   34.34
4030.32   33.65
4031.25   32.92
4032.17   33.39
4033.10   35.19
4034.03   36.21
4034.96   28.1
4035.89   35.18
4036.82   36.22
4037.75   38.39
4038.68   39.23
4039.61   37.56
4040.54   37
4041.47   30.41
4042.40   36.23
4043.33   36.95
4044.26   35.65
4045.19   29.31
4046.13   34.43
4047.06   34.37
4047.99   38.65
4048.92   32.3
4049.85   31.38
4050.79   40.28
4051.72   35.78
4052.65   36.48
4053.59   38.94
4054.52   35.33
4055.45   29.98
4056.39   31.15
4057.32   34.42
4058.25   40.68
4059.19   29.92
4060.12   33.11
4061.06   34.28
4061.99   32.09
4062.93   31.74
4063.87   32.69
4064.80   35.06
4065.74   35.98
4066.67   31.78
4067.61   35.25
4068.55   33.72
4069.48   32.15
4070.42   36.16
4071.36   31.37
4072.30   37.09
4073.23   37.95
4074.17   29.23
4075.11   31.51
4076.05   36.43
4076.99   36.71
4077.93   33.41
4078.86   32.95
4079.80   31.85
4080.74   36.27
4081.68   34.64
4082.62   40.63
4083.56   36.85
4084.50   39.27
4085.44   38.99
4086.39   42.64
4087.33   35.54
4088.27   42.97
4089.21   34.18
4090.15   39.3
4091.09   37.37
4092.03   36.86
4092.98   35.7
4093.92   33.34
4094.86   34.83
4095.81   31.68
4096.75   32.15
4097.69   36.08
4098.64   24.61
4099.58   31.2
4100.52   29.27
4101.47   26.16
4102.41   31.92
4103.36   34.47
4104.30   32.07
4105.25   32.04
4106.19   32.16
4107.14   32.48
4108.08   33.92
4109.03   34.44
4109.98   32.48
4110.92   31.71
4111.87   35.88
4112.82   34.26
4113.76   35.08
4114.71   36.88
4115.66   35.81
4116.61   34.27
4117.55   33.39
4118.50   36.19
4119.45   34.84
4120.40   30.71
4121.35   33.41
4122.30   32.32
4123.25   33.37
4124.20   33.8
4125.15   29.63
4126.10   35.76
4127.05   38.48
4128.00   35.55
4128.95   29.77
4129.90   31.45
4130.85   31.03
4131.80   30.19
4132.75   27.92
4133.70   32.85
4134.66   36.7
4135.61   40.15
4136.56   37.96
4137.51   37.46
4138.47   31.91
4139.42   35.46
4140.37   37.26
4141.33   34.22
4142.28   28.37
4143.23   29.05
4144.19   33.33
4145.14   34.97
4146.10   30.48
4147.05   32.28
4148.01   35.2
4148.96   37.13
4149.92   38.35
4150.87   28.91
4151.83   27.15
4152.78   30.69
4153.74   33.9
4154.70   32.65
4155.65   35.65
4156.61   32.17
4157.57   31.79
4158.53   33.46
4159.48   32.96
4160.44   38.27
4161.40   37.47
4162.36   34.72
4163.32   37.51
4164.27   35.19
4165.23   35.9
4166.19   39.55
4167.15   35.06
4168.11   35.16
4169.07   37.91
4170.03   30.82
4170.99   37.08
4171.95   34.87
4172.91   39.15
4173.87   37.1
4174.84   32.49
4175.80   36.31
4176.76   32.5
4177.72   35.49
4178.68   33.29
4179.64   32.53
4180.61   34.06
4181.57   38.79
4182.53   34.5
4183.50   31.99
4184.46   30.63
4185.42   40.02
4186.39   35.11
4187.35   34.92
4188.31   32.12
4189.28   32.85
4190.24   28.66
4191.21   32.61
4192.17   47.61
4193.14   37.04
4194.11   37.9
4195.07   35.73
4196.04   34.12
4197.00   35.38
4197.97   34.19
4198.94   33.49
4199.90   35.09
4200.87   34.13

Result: 0.2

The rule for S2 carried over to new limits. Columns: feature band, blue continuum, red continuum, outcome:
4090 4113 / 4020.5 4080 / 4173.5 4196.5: 1.37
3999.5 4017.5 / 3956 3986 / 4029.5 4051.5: -4.16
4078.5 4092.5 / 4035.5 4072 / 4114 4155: -1.30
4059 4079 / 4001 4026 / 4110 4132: 0.79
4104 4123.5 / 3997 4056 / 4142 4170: 0.45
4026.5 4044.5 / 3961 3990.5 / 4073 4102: -3.83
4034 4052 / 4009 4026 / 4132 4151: 0.92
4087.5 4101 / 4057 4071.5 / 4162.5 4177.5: 0.03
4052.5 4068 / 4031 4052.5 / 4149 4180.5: 0.44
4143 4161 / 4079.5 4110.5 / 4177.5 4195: 0.87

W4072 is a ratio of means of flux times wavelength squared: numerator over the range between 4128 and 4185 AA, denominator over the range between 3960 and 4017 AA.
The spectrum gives 1.3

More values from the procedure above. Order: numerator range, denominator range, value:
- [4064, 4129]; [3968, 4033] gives 1.13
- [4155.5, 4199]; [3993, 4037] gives 1.07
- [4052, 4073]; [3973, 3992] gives 1.22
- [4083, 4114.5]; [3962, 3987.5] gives 1.71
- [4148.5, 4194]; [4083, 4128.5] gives 1.05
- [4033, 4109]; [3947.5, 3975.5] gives 1.86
